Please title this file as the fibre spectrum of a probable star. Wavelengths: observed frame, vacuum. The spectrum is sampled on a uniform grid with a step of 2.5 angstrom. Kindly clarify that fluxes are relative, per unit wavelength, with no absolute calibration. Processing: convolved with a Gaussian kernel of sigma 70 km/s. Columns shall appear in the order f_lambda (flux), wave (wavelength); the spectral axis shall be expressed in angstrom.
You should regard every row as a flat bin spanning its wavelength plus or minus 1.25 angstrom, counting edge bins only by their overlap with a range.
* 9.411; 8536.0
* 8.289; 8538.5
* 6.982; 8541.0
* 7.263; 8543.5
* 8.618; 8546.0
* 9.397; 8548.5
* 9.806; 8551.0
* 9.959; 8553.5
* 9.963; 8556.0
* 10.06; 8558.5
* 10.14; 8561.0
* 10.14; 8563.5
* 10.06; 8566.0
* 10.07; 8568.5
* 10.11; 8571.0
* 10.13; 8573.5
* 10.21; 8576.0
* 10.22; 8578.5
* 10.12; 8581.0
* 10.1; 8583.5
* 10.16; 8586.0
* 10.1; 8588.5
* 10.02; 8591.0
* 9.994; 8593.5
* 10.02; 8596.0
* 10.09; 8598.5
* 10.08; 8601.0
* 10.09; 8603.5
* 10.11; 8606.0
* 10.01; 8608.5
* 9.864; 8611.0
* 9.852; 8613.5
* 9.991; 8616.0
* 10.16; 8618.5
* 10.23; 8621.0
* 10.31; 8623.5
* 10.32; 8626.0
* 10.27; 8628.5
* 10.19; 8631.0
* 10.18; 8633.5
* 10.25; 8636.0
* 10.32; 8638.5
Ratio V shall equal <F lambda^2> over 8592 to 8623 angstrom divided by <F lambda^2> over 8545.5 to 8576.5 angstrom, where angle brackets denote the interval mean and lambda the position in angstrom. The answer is 1.02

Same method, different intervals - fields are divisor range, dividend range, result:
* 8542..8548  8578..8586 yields 1.27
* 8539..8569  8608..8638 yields 1.10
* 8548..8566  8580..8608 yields 1.02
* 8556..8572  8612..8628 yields 1.02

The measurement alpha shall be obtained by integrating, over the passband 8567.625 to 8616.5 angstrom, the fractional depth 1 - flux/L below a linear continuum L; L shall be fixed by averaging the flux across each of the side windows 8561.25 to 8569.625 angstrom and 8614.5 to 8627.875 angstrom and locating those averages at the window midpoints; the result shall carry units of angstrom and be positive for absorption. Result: 0.4 angstrom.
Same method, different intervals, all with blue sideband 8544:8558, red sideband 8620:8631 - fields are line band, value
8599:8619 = 0.15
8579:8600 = -0.43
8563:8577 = -0.66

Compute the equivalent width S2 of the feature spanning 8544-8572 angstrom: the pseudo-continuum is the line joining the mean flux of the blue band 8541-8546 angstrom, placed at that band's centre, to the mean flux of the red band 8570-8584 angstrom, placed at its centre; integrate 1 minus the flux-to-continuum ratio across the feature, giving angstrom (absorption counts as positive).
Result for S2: -3.7 angstrom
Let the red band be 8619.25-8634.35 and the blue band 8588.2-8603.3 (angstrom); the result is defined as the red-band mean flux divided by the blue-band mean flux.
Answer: 1.0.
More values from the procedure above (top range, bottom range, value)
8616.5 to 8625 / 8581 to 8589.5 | 1.01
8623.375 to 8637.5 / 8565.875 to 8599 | 1.01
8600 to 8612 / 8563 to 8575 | 0.99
